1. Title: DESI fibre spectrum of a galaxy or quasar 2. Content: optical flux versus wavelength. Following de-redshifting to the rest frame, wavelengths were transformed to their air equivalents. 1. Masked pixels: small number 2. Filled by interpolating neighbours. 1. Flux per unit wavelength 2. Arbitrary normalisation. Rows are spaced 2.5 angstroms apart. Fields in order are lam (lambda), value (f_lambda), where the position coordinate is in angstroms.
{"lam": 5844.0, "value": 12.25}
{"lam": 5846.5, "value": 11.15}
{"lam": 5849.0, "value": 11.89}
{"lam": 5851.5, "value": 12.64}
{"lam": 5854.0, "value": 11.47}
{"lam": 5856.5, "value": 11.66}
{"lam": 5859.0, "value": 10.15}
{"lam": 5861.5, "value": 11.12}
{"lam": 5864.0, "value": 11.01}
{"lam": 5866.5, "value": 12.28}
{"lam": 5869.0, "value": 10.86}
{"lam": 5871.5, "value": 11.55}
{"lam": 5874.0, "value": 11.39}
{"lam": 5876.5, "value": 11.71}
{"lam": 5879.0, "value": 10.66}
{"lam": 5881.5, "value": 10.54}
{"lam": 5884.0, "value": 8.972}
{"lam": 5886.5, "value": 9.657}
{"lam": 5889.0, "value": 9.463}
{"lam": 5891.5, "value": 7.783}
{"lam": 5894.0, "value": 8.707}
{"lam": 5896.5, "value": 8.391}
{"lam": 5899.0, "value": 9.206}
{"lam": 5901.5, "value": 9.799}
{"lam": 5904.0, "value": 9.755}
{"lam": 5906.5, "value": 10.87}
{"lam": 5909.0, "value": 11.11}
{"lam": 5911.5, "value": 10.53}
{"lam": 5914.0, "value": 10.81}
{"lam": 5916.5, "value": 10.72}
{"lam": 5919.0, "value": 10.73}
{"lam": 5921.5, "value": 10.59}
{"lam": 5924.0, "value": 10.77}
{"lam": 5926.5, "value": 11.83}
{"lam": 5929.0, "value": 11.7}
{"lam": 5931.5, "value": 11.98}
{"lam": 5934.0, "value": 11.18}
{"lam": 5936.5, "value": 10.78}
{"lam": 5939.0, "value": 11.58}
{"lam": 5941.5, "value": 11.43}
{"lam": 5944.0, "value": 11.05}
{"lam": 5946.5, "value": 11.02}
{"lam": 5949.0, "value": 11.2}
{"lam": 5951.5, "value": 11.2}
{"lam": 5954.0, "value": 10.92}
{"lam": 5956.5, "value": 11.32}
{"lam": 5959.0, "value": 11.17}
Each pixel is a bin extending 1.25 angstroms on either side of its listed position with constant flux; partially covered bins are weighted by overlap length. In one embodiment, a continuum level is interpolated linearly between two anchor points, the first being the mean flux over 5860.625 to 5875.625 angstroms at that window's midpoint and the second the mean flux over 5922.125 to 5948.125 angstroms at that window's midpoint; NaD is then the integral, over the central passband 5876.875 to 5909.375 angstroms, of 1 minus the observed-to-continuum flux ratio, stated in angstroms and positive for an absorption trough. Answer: 5.0 angstroms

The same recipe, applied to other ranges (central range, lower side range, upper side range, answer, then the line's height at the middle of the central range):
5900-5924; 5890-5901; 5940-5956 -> -2.9 angstroms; 9.42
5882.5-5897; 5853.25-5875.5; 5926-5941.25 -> 3.2 angstroms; 11.4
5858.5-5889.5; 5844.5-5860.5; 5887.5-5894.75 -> -2.6 angstroms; 9.94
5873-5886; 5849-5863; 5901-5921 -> 0.6 angstroms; 11.1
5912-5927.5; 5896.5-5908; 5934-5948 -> -0.7 angstroms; 10.4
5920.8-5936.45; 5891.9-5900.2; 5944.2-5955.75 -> -1.8 angstroms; 10.1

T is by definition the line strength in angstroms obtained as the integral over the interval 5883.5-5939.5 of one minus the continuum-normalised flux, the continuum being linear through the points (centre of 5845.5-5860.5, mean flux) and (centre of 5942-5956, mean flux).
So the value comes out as 4.7 angstroms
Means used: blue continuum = 11.5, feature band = 10.3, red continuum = 11.1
